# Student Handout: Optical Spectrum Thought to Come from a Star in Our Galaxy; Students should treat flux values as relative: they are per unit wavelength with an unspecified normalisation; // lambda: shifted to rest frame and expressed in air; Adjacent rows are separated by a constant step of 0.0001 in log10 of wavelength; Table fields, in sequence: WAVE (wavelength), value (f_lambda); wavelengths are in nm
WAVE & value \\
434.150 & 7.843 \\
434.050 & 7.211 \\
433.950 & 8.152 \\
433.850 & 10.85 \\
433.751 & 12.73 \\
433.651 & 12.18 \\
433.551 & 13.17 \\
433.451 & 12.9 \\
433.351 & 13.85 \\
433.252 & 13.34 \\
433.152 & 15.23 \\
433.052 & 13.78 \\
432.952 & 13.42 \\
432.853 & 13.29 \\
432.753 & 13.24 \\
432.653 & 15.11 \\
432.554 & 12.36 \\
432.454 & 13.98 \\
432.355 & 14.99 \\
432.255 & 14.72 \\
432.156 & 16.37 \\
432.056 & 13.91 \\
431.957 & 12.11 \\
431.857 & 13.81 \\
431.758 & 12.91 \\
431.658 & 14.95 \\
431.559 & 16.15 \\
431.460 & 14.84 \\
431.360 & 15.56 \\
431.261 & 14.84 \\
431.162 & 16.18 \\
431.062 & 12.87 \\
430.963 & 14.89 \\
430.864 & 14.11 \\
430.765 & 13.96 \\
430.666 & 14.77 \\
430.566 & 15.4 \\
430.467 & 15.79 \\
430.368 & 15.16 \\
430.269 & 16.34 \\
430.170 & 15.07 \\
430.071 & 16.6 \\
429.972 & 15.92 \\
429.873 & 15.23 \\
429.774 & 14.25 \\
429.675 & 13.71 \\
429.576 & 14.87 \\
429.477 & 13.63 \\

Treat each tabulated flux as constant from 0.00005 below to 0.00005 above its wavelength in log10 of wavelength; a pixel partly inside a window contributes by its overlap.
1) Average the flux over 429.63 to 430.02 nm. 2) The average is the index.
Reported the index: 14.8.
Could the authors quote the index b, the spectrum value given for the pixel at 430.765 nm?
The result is 13.96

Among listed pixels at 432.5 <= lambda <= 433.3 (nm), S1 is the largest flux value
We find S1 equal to 15.23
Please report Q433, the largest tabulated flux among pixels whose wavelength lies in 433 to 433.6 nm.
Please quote 15.23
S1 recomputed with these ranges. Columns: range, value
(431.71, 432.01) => 13.81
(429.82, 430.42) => 16.6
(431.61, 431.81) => 14.95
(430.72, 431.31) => 16.18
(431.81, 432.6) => 16.37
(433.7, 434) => 12.73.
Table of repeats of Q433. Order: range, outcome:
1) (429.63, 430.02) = 15.92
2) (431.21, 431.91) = 16.15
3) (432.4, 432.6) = 13.98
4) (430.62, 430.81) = 14.77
